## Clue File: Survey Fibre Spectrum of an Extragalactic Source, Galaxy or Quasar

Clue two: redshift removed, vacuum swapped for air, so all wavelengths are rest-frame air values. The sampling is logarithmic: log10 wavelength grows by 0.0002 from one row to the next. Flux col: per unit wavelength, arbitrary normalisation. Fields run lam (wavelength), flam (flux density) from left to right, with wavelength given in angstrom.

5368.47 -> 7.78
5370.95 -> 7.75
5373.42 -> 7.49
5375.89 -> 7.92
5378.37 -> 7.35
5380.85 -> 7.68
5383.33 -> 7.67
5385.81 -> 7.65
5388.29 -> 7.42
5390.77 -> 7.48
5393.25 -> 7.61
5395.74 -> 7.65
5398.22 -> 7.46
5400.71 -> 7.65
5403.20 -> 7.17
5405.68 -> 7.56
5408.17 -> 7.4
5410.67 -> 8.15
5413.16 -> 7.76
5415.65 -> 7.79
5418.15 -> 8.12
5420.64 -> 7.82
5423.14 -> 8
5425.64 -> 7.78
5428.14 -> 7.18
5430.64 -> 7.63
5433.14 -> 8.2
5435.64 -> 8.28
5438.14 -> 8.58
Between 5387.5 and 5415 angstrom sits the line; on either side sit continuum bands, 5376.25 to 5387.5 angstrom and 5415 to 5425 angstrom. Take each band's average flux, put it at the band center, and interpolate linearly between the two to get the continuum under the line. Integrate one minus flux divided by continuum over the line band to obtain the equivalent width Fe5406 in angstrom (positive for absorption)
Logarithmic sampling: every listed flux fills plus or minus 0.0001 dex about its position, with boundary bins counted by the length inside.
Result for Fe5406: 0.7 angstrom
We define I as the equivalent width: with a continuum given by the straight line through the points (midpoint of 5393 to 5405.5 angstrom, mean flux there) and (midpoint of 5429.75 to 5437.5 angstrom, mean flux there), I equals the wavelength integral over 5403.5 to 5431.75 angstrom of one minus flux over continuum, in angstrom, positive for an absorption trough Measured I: 0.4 angstrom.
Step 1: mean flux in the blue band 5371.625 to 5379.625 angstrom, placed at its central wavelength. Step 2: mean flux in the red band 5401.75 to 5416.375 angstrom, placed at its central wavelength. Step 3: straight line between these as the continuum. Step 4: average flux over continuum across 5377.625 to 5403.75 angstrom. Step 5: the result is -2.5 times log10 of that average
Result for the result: 0.01 mag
